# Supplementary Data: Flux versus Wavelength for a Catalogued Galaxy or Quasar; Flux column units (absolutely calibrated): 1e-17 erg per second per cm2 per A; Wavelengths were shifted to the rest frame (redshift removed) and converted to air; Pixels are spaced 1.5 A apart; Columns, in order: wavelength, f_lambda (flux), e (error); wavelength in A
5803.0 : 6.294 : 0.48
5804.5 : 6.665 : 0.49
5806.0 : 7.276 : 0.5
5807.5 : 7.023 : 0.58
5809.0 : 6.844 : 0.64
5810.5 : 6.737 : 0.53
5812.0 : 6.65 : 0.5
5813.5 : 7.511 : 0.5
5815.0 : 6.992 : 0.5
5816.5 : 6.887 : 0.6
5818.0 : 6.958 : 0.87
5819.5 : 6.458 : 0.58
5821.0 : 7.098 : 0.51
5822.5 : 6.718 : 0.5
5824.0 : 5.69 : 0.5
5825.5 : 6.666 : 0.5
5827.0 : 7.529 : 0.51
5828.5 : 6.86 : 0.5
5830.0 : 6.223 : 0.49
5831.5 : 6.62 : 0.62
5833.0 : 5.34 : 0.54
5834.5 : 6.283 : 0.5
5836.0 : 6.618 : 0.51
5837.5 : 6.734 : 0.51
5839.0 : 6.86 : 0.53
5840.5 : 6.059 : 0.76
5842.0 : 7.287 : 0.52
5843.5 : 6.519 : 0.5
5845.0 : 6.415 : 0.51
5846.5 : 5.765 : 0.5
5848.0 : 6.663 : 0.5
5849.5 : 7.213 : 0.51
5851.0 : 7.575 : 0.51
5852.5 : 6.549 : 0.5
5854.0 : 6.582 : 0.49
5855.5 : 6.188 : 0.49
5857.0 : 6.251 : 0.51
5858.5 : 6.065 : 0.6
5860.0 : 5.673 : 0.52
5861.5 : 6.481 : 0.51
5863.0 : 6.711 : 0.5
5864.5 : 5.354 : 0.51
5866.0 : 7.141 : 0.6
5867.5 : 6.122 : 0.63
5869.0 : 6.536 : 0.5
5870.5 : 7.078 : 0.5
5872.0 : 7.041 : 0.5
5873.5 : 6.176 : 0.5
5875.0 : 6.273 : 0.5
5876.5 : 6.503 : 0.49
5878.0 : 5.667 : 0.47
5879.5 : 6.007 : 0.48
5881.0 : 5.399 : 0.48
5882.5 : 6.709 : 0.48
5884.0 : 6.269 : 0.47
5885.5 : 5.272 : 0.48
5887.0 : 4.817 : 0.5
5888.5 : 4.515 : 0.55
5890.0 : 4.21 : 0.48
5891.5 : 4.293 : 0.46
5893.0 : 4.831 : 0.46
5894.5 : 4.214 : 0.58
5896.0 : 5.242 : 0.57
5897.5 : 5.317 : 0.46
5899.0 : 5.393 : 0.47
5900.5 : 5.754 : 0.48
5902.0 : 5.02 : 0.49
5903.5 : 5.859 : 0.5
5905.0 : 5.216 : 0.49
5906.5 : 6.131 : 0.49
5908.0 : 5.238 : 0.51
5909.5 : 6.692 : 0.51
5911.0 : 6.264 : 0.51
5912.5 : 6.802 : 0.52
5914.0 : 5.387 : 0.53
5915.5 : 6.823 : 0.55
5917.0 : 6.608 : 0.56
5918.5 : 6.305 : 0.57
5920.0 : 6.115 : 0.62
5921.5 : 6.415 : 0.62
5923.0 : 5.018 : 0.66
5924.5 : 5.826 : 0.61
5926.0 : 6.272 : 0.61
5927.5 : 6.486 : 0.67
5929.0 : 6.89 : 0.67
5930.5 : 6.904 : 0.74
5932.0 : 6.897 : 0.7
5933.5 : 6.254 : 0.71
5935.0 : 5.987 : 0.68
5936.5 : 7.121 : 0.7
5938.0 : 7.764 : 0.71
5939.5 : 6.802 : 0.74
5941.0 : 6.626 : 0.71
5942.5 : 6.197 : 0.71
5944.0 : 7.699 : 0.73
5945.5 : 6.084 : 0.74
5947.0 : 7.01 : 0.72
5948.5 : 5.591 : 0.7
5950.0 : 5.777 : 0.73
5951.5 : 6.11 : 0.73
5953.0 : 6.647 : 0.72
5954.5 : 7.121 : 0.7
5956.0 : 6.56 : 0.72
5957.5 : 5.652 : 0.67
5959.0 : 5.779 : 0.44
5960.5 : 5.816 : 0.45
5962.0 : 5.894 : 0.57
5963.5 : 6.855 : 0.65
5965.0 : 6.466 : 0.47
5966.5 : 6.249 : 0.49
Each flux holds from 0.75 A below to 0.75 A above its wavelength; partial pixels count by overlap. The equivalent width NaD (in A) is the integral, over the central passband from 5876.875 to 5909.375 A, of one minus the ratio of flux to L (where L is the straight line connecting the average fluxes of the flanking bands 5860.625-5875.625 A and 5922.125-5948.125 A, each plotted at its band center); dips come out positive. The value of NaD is 5.8 A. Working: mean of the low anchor 6.49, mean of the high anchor 6.56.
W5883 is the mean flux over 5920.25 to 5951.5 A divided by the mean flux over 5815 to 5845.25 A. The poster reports 0.98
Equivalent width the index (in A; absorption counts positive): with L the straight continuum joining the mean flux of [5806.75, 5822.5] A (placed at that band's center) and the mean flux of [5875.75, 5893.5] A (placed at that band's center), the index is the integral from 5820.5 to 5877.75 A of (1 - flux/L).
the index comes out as -3.4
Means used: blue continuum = 6.91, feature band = 6.5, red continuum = 5.38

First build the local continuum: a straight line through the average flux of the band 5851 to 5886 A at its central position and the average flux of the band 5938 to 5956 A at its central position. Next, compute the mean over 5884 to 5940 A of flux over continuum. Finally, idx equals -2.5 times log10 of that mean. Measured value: 0.104 mag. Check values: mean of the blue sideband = 6.3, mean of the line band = 5.86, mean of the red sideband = 6.57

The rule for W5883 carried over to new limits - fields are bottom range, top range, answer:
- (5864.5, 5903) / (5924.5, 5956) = 1.16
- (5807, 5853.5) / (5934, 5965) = 0.97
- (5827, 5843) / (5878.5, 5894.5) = 0.79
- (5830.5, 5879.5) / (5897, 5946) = 0.97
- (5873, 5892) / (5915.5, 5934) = 1.14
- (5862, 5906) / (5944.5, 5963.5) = 1.09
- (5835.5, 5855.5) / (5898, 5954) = 0.94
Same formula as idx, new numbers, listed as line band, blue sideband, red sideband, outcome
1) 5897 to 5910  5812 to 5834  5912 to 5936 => 0.14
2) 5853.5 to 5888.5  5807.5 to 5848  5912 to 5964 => 0.07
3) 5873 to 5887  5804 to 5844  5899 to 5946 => 0.09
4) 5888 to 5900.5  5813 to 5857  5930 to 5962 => 0.33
